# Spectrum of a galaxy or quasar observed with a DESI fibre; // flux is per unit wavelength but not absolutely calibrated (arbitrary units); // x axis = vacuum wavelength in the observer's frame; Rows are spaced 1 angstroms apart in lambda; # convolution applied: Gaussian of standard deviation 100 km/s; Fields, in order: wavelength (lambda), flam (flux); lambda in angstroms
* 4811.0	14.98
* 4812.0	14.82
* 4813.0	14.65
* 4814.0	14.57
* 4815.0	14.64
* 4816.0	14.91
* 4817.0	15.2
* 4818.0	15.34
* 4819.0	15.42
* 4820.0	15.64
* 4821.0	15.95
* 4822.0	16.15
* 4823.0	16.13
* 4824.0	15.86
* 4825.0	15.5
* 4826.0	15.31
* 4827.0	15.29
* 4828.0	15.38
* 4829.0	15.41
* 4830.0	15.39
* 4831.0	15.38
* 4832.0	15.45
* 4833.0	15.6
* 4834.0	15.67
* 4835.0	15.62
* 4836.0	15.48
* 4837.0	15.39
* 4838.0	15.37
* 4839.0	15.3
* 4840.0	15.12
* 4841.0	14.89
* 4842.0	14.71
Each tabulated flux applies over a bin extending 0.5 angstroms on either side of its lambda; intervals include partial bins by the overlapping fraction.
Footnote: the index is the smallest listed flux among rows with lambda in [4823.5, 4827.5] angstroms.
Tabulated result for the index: 15.29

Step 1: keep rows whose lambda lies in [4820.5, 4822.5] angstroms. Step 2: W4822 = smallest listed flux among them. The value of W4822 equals 15.95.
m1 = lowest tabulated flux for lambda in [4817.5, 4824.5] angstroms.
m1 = 15.34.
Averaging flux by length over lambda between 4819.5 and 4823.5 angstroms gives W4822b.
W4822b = 16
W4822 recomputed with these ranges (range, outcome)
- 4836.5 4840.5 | 15.12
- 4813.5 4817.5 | 14.57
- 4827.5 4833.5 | 15.38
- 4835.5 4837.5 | 15.39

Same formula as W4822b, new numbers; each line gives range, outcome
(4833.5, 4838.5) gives 15.5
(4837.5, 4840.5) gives 15.3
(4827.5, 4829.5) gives 15.4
